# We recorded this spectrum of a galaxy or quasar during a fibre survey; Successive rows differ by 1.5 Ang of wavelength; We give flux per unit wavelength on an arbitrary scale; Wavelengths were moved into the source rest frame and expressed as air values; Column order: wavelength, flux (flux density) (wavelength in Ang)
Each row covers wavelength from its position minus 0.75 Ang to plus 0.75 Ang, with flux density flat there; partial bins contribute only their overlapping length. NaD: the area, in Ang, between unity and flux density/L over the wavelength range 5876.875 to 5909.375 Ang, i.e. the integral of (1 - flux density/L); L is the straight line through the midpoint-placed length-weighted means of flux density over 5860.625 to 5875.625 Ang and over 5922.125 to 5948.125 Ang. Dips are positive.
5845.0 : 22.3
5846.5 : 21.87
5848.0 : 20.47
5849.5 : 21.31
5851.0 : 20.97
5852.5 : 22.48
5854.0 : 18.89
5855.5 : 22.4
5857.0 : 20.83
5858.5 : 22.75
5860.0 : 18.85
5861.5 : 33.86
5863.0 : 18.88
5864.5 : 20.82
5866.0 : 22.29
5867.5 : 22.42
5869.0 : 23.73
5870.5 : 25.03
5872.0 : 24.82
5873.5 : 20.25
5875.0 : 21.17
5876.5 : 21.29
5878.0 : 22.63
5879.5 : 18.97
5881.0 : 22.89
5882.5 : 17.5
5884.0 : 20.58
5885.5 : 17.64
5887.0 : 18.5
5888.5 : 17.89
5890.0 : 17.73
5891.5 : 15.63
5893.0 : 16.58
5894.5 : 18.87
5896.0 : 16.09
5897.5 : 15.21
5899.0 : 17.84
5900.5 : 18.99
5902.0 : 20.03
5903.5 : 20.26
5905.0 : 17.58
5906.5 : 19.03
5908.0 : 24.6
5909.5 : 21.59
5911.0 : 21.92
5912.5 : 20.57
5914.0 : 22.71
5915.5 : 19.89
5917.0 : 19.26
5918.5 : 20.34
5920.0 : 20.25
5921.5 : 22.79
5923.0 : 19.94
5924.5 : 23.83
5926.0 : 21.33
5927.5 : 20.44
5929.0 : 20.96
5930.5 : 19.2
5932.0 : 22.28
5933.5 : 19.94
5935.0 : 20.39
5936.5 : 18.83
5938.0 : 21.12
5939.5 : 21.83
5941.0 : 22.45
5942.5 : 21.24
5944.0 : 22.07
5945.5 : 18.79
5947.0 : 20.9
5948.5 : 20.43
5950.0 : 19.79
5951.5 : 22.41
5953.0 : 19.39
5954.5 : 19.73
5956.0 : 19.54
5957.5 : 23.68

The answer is 5.10 Ang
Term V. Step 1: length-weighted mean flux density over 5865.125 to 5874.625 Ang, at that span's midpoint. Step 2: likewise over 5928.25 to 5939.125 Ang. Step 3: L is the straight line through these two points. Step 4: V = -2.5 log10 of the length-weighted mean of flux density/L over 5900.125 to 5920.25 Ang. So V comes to 0.04 mag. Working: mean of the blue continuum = 23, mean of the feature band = 20.5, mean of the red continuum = 20.4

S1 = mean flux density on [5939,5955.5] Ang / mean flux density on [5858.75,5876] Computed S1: 0.9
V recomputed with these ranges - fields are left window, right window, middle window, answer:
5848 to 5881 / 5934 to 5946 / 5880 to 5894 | 0.18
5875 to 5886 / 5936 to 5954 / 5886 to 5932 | 0.05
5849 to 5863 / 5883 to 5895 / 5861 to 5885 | -0.11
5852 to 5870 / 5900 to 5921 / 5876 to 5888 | 0.09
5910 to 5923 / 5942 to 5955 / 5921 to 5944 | -0.02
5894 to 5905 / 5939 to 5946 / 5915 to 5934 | -0.04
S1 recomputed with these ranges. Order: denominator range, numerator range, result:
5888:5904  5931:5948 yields 1.18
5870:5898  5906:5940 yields 1.08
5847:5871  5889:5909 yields 0.83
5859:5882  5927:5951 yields 0.92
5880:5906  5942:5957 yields 1.12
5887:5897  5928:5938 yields 1.18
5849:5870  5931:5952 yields 0.94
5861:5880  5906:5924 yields 0.93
